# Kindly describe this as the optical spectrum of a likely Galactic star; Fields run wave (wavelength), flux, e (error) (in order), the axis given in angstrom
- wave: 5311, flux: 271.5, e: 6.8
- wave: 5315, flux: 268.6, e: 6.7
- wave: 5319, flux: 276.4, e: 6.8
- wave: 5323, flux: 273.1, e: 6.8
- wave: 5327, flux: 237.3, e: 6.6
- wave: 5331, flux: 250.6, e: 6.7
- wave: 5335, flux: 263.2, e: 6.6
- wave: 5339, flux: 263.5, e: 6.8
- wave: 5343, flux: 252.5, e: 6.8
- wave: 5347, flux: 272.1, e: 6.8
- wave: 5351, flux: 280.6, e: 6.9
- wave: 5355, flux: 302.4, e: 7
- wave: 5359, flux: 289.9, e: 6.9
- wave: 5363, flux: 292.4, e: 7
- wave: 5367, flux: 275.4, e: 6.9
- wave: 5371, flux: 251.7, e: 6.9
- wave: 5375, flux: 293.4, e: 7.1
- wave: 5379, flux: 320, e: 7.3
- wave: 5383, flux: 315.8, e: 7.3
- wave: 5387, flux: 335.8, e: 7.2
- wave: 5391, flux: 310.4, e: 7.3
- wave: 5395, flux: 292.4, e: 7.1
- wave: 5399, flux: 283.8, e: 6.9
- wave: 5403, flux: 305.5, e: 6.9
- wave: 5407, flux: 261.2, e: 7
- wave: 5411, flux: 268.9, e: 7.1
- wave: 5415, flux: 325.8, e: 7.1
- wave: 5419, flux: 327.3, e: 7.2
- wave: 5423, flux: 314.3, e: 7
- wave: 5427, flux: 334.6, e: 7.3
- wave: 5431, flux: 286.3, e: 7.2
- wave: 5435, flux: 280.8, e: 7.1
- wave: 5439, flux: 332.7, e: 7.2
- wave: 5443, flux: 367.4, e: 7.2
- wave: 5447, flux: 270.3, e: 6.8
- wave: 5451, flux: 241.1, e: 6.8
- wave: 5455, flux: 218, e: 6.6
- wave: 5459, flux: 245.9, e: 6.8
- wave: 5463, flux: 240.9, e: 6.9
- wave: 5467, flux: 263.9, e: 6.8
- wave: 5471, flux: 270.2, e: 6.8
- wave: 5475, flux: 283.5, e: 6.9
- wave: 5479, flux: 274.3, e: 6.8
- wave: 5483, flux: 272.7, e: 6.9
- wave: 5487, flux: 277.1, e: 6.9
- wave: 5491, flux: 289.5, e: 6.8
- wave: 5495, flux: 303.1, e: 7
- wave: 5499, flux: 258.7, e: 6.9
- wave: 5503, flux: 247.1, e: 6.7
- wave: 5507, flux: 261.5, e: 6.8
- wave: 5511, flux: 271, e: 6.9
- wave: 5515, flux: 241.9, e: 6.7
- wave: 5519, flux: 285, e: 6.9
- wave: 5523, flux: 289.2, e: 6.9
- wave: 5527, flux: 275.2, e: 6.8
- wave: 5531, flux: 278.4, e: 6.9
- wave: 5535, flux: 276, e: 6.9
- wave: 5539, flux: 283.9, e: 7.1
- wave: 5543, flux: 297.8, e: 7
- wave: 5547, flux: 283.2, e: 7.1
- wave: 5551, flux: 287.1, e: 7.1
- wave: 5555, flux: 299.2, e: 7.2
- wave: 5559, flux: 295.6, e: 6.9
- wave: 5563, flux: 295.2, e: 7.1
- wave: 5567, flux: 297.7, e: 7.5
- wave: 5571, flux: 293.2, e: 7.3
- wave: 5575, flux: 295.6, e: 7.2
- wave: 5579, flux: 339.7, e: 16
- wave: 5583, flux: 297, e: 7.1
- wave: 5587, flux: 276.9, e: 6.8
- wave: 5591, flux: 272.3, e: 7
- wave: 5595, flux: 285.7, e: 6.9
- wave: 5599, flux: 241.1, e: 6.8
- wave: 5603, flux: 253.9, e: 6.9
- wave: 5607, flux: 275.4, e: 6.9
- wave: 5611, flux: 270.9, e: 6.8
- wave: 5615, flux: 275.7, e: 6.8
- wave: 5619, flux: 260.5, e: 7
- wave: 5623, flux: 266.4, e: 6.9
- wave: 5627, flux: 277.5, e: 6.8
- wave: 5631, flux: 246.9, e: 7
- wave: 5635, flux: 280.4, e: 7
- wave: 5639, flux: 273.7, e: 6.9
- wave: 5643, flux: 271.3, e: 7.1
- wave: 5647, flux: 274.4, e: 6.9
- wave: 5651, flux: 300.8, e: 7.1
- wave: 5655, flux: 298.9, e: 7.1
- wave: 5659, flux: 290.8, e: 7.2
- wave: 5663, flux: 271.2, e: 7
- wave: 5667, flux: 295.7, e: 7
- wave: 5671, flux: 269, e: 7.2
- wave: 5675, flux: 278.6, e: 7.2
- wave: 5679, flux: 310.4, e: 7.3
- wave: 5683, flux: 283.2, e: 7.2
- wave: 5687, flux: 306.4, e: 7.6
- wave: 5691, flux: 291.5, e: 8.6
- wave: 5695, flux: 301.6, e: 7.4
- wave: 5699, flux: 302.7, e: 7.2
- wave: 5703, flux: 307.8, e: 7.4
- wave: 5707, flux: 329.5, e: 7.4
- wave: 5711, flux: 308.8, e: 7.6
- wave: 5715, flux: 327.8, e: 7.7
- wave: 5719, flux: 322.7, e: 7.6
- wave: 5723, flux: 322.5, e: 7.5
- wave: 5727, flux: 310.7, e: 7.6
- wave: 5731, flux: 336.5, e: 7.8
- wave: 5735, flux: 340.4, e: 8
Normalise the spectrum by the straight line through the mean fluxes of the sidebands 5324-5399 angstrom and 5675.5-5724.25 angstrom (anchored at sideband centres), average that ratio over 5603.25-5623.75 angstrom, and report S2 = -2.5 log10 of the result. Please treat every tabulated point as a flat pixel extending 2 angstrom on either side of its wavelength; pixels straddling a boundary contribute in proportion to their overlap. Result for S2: 0.13 mag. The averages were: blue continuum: 283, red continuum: 308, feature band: 269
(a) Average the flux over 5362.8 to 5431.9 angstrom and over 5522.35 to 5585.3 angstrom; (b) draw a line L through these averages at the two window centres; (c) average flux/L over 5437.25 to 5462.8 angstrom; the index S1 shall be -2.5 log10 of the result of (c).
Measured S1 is 0.08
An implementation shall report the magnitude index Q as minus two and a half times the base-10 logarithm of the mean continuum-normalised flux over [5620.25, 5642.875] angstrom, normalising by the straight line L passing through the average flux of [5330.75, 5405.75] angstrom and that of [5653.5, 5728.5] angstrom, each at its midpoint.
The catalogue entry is 0.115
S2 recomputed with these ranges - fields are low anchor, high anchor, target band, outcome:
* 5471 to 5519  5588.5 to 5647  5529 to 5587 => -0.09 mag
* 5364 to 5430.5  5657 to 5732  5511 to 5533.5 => 0.11 mag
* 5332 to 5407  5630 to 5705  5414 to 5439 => -0.09 mag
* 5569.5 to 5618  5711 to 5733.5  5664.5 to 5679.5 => 0.08 mag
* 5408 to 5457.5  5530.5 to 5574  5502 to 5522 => 0.11 mag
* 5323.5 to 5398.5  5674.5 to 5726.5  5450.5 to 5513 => 0.11 mag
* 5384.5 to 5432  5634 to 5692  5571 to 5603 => 0.02 mag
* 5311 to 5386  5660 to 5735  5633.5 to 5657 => 0.07 mag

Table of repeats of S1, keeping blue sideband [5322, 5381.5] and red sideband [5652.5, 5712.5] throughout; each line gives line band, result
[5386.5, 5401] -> -0.093 mag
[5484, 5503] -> 0.024 mag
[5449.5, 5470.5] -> 0.157 mag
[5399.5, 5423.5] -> -0.074 mag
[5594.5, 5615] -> 0.103 mag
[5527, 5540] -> 0.032 mag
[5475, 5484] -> 0.029 mag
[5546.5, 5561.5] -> -0.016 mag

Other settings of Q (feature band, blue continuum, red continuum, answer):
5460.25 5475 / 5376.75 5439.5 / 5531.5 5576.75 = 0.148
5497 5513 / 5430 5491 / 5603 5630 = 0.057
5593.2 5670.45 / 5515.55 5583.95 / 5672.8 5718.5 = 0.094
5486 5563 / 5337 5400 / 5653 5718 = 0.056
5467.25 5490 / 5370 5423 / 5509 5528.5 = 0.025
